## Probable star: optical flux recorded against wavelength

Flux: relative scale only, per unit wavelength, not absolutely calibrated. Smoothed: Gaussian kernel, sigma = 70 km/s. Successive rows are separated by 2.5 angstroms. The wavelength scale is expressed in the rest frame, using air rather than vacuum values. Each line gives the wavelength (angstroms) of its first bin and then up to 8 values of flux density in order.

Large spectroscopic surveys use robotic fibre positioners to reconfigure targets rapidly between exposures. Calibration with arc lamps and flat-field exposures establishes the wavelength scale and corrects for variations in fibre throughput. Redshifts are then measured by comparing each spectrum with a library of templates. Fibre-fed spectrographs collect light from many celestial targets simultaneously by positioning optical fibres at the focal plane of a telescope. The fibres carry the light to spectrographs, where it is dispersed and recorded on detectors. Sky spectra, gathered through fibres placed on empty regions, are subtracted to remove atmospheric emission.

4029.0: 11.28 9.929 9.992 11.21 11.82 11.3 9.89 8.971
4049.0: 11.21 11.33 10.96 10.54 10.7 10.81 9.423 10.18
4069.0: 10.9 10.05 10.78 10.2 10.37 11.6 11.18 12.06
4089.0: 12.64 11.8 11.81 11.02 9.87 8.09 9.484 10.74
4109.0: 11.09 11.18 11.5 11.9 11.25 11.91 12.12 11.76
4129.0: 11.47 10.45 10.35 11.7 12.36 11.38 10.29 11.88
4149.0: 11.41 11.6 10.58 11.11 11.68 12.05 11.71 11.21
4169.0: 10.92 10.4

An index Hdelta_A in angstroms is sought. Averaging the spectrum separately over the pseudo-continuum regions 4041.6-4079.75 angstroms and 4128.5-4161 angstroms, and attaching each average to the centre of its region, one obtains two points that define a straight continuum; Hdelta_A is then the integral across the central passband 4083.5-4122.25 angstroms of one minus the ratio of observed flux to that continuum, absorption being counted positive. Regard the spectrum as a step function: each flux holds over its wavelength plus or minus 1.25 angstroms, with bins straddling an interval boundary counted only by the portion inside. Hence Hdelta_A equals -0.8 angstroms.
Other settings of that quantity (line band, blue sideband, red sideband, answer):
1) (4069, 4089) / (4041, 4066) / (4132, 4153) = -0.51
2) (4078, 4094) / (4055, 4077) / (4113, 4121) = -1.13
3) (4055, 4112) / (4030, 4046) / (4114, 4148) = 1.61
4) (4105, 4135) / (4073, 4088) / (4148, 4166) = -0.12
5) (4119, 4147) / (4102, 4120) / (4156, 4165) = -0.41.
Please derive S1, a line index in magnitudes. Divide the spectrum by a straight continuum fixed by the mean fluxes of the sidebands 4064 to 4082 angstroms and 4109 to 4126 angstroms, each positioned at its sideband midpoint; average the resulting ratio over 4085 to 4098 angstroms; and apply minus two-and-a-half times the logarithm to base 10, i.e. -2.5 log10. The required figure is -0.08 mag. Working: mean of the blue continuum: 10.5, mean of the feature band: 11.8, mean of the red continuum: 11.6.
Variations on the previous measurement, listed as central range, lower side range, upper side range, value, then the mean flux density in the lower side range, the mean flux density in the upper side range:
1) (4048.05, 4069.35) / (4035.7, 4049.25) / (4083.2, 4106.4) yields 0.01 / 10.7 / 10.9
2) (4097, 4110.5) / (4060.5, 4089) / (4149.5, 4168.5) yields 0.11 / 10.8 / 11.4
